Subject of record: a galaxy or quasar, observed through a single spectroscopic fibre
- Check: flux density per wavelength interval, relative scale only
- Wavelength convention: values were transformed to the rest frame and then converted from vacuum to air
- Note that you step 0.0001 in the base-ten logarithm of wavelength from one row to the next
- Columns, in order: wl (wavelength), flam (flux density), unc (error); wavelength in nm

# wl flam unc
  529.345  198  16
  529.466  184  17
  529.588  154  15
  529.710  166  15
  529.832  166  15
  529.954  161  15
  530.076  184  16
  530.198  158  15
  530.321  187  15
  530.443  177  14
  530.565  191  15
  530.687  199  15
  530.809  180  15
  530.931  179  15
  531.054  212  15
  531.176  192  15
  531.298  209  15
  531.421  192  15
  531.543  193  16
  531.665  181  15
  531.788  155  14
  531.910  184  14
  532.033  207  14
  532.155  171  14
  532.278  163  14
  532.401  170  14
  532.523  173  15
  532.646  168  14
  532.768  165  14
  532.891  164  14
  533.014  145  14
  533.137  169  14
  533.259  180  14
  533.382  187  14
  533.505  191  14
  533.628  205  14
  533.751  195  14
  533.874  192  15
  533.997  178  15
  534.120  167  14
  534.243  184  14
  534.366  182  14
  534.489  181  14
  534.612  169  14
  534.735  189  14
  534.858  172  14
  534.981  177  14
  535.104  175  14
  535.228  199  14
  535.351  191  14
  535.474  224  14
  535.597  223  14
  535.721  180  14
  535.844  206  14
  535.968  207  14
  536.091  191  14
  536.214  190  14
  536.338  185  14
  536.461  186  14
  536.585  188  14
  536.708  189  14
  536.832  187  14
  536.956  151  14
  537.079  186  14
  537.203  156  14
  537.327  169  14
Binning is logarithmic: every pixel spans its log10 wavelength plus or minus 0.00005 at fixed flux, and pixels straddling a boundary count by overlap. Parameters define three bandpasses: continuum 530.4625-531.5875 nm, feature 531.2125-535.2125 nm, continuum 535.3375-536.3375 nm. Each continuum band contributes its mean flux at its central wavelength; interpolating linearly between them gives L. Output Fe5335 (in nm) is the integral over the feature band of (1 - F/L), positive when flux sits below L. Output 0.35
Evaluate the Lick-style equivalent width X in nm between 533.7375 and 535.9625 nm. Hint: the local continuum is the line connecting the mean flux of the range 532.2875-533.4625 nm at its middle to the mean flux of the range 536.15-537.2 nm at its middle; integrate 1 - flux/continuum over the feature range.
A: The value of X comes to -0.16 nm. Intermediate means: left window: 169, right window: 181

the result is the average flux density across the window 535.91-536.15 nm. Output 199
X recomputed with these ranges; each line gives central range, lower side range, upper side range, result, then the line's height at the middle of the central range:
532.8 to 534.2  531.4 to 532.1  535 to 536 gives 0.092 nm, 192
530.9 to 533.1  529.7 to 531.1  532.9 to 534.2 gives 0.015 nm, 180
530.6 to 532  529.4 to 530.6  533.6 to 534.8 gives -0.105 nm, 176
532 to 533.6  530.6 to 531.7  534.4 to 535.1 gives 0.110 nm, 186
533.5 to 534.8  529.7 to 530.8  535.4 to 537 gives 0.022 nm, 188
